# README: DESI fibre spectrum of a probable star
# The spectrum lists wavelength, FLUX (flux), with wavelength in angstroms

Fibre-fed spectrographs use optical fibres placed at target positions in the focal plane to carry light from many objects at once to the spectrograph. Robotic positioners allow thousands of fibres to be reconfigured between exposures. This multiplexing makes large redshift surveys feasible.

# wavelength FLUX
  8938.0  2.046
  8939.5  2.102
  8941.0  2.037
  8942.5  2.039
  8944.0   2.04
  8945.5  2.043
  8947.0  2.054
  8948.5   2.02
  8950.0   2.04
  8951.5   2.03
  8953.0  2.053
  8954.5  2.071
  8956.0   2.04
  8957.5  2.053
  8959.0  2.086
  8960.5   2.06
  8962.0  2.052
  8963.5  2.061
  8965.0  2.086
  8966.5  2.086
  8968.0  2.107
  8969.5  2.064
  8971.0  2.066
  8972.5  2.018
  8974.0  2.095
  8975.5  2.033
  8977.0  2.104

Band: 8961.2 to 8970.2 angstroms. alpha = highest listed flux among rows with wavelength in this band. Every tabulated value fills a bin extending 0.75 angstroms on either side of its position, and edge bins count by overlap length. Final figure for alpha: 2.107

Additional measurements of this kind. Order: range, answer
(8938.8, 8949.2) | 2.102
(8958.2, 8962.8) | 2.086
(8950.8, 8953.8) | 2.053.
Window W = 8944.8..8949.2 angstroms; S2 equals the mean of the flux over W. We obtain 2.04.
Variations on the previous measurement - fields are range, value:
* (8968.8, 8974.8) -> 2.06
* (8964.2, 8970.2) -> 2.09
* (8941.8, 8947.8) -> 2.04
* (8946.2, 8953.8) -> 2.04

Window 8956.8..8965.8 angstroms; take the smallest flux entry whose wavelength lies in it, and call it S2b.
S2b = 2.052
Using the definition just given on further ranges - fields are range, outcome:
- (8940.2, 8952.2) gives 2.02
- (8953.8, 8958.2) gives 2.04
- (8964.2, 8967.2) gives 2.086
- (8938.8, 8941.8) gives 2.037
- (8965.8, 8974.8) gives 2.018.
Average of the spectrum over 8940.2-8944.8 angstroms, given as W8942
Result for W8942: 2.04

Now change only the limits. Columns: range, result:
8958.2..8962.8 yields 2.07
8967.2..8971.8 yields 2.08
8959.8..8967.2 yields 2.07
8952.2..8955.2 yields 2.06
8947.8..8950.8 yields 2.03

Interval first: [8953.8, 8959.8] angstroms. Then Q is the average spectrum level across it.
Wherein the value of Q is 2.06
